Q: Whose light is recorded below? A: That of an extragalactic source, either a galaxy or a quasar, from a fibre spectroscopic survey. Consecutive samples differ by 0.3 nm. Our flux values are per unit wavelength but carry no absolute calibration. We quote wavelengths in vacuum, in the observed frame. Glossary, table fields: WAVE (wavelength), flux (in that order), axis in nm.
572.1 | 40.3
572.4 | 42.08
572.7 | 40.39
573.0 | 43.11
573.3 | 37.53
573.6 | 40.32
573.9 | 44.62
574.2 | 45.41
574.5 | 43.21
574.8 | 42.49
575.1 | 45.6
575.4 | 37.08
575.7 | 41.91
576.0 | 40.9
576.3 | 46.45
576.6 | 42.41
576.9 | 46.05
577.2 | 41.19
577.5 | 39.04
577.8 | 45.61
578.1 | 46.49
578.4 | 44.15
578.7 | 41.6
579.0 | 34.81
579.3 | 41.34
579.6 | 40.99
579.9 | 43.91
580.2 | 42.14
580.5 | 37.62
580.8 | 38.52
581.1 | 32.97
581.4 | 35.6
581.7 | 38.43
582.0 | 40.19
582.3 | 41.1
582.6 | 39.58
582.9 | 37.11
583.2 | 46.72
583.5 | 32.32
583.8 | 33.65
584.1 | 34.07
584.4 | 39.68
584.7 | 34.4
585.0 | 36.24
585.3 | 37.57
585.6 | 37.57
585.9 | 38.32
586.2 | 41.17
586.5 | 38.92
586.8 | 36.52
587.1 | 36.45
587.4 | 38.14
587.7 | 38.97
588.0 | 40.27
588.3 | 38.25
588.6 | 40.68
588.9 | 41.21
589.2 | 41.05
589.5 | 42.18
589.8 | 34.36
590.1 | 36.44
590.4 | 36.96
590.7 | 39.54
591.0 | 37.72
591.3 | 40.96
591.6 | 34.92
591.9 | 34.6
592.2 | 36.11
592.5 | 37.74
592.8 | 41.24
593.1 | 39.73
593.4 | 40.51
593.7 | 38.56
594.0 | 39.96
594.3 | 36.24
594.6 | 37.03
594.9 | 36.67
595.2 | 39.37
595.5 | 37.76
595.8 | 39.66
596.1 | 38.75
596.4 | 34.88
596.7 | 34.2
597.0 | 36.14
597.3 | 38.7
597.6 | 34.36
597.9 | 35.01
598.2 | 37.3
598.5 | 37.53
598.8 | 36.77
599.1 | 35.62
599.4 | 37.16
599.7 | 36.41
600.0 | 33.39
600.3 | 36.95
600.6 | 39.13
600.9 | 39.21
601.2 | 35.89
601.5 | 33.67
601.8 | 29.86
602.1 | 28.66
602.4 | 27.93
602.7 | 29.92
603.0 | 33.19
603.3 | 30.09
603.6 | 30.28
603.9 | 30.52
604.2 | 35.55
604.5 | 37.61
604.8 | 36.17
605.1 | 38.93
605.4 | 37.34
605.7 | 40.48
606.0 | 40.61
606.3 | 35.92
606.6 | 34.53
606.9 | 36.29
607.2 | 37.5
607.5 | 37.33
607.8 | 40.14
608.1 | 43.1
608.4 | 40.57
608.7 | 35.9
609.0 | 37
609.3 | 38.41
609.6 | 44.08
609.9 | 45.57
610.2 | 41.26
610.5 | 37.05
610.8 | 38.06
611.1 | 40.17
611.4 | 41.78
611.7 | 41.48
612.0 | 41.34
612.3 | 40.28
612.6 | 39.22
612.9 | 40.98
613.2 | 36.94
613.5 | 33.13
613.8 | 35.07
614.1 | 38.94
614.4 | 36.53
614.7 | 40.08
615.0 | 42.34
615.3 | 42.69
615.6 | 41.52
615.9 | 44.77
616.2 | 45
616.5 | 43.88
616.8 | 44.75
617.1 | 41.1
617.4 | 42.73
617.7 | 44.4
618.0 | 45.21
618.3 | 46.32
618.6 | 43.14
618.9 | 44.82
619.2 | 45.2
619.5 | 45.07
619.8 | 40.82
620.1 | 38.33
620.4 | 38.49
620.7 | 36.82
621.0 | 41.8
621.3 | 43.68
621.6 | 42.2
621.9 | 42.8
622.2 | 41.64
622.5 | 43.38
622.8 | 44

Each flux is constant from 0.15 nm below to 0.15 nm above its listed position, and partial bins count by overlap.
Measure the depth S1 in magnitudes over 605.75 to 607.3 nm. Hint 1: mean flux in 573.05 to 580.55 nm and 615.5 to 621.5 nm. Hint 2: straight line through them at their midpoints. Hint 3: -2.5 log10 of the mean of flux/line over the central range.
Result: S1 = 0.15 mag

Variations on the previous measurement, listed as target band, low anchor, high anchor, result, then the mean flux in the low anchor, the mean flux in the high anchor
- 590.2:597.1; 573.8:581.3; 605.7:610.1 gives 0.07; 41.8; 39.1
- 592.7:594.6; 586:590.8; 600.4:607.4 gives -0.05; 38.8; 34.8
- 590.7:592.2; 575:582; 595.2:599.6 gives 0.03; 41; 36.8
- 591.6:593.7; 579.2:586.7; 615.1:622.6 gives 0.04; 38.4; 42.8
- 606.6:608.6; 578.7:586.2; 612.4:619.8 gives 0.06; 38.2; 41.8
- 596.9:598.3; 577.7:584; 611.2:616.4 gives 0.10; 39.7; 40.2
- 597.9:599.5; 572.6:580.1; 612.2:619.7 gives 0.15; 42.3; 41.8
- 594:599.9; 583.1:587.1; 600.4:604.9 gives -0.07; 37.3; 33.2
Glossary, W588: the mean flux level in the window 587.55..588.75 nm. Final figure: 39.5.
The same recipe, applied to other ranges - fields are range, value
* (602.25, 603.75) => 30.3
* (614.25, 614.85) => 38.3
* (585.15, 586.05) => 37.8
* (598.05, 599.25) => 36.8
